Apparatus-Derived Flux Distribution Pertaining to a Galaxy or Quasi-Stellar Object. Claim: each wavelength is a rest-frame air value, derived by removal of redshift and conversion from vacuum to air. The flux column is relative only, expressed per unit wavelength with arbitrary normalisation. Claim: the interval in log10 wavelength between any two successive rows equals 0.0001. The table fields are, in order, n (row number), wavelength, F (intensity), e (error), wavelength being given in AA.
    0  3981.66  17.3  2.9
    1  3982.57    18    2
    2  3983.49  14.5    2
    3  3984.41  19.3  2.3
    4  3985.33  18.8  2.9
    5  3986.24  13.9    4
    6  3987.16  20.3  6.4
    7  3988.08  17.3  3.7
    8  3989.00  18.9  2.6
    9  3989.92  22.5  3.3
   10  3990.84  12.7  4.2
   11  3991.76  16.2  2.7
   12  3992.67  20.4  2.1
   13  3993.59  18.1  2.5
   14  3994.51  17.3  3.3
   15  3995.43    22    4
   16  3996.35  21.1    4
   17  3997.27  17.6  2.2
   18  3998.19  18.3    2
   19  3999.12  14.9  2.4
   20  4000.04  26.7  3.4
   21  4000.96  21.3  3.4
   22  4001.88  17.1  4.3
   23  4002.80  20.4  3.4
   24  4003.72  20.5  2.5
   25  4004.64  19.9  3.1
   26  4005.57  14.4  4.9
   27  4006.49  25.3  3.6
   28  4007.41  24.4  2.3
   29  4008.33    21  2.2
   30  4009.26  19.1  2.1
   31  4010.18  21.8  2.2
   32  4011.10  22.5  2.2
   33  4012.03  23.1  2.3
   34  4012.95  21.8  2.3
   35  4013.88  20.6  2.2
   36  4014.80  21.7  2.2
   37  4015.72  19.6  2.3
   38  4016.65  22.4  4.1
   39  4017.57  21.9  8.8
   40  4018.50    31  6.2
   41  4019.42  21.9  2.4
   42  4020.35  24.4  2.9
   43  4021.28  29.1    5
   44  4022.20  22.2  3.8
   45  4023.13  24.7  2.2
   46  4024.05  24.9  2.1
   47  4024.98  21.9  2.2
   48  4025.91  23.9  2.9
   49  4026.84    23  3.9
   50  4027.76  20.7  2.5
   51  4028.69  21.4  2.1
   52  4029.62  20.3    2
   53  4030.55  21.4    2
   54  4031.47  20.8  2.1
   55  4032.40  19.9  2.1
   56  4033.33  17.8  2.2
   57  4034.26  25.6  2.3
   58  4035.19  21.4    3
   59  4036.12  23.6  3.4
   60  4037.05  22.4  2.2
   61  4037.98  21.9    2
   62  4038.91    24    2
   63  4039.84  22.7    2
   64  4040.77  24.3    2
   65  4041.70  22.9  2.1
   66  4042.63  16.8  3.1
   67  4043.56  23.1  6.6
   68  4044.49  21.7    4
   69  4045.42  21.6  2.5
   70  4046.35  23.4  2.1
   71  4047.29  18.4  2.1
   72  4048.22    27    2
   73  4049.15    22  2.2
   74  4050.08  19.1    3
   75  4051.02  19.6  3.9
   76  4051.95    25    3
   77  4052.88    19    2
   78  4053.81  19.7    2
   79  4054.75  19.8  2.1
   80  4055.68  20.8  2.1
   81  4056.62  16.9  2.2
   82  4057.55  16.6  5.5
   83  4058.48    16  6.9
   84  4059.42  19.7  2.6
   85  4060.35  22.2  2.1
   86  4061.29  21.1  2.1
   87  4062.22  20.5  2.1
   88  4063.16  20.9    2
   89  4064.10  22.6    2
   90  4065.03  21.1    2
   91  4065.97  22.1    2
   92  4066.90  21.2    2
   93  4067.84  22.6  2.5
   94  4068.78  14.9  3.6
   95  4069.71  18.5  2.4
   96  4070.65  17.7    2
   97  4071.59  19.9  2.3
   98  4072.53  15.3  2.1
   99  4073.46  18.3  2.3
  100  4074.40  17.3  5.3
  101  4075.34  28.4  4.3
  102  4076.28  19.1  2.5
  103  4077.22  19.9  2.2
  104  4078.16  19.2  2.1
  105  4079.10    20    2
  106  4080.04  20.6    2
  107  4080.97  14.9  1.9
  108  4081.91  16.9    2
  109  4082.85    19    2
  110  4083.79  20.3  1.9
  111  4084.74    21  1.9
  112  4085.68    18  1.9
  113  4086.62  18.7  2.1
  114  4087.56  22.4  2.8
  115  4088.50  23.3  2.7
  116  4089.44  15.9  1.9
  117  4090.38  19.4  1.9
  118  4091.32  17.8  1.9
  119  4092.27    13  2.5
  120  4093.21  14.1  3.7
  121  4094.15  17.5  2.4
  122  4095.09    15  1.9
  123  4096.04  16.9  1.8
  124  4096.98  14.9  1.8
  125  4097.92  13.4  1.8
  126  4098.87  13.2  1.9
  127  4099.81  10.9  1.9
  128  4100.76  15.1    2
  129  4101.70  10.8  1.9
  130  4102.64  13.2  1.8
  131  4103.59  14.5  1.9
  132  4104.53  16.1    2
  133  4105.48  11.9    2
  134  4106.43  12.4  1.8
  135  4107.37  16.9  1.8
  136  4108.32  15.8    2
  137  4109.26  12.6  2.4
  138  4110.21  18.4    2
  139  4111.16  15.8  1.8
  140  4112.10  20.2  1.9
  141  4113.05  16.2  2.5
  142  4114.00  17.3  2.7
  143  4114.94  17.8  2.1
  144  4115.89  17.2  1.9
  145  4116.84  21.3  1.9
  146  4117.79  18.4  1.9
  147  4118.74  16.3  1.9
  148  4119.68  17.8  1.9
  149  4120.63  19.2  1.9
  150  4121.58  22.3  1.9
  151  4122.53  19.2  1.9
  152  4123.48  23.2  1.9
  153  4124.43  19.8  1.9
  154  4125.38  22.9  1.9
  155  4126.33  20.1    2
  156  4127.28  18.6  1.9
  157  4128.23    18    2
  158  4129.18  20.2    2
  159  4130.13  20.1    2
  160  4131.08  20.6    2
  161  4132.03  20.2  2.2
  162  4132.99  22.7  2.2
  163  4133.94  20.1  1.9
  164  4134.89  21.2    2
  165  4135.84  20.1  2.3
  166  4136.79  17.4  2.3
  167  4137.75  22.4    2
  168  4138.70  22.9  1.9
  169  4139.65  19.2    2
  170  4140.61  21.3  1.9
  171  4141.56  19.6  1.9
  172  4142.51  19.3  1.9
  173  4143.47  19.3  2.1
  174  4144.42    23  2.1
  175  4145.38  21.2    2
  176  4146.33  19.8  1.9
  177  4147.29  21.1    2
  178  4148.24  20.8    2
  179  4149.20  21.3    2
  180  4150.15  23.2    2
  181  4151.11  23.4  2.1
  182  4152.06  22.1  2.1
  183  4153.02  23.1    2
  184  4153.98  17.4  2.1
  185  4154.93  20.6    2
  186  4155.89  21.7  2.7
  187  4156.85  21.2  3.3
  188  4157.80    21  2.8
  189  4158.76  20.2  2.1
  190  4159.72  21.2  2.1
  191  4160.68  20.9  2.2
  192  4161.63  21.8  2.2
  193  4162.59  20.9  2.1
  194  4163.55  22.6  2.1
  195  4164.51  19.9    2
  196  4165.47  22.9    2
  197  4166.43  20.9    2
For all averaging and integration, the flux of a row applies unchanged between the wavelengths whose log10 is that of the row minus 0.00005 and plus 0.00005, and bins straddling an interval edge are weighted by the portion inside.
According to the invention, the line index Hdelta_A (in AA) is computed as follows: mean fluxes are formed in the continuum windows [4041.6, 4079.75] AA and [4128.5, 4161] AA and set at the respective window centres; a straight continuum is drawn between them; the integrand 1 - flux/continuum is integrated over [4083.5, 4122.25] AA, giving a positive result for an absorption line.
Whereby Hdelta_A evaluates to 7.4 AA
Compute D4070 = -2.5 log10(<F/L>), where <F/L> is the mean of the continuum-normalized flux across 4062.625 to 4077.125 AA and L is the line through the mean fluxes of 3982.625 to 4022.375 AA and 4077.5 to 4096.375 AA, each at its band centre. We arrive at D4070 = -0.07 mag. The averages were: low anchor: 20.4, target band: 20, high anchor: 18.2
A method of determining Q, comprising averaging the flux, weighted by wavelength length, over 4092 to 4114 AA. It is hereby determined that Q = 14.8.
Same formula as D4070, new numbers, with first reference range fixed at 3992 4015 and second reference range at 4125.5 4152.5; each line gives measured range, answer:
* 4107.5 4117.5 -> 0.19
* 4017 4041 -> -0.12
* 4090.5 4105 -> 0.38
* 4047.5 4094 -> 0.05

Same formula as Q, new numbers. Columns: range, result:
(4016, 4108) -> 19.8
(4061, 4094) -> 19.3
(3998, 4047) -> 22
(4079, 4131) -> 17.4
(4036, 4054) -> 21.9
